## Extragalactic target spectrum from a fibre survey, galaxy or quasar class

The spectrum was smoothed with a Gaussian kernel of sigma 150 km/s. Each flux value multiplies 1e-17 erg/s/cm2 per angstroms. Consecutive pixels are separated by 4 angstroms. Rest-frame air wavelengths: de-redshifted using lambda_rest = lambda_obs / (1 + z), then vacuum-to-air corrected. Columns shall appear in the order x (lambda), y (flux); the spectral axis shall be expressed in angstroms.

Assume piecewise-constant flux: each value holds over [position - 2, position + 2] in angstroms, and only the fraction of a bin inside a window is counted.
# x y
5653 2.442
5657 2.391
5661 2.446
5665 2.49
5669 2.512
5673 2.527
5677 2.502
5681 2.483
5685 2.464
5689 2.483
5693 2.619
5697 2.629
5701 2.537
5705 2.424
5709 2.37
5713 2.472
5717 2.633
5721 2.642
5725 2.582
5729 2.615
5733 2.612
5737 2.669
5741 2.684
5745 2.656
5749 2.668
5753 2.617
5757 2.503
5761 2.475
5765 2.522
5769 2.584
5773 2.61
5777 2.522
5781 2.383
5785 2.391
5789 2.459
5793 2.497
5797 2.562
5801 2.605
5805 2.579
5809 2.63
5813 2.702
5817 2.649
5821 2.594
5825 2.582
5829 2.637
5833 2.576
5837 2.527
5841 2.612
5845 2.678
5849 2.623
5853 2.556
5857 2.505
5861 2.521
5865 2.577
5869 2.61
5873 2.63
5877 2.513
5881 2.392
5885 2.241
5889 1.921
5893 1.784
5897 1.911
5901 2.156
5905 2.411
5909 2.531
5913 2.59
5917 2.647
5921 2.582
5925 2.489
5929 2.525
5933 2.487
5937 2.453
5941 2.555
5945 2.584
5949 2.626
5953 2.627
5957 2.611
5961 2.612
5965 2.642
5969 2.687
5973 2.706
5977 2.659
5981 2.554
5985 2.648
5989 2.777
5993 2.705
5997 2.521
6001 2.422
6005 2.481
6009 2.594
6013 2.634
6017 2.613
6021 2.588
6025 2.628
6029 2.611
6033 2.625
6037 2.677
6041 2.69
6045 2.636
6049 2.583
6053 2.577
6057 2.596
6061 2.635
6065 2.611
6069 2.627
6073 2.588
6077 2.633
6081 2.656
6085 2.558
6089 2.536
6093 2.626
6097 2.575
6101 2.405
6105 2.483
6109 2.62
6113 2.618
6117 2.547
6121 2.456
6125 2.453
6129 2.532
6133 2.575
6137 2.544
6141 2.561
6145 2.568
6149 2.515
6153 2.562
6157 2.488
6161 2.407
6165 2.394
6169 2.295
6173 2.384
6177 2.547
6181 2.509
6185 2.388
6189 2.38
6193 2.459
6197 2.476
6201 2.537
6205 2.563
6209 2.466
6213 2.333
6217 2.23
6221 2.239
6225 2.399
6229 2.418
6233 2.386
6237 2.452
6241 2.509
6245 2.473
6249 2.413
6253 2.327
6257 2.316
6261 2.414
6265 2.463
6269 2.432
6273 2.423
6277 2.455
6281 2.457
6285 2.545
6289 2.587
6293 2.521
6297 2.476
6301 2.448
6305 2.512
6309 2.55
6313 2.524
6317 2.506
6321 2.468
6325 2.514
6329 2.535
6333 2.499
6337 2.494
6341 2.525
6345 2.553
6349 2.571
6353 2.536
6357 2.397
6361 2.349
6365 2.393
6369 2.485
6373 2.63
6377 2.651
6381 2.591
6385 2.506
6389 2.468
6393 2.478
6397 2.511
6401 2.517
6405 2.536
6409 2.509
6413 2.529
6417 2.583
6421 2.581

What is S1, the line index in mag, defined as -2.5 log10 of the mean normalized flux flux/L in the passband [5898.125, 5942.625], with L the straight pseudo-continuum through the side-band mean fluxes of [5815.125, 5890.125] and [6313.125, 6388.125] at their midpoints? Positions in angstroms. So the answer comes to 0.02 mag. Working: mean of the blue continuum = 2.53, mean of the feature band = 2.48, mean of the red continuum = 2.51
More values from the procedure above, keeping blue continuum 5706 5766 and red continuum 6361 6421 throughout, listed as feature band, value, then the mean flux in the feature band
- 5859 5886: 0.03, 2.51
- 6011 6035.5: -0.03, 2.62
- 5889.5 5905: 0.27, 2.01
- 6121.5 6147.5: 0.01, 2.53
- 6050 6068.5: -0.02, 2.61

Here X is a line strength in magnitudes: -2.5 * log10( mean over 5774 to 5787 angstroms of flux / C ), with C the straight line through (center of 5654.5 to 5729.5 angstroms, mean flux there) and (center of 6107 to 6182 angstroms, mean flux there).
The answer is 0.03 mag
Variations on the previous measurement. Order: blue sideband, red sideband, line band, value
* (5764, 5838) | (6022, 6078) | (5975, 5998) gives -0.02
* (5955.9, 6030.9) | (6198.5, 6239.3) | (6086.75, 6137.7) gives -0.01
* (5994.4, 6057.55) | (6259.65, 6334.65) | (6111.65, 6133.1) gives 0.01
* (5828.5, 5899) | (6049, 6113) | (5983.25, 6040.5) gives -0.03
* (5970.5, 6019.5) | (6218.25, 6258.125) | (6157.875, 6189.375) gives 0.01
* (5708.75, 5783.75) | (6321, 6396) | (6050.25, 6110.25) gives -0.02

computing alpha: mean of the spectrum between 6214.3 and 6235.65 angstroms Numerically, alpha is 2.34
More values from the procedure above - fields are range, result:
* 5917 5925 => 2.58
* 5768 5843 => 2.56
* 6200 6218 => 2.43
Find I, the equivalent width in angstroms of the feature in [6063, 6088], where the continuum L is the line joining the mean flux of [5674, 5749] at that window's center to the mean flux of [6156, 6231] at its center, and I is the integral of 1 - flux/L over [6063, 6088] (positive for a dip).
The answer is -1.6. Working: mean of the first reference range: 2.56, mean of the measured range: 2.61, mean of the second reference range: 2.42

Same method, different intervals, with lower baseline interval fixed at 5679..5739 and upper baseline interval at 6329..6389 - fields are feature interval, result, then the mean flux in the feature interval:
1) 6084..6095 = -0.2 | 2.57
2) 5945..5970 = -0.9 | 2.63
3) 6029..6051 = -0.9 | 2.64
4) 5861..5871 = -0.2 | 2.58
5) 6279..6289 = 0.0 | 2.52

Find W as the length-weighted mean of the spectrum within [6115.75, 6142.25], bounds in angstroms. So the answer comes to 2.52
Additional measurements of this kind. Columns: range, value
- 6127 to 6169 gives 2.5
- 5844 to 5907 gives 2.37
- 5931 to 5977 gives 2.6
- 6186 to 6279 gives 2.42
